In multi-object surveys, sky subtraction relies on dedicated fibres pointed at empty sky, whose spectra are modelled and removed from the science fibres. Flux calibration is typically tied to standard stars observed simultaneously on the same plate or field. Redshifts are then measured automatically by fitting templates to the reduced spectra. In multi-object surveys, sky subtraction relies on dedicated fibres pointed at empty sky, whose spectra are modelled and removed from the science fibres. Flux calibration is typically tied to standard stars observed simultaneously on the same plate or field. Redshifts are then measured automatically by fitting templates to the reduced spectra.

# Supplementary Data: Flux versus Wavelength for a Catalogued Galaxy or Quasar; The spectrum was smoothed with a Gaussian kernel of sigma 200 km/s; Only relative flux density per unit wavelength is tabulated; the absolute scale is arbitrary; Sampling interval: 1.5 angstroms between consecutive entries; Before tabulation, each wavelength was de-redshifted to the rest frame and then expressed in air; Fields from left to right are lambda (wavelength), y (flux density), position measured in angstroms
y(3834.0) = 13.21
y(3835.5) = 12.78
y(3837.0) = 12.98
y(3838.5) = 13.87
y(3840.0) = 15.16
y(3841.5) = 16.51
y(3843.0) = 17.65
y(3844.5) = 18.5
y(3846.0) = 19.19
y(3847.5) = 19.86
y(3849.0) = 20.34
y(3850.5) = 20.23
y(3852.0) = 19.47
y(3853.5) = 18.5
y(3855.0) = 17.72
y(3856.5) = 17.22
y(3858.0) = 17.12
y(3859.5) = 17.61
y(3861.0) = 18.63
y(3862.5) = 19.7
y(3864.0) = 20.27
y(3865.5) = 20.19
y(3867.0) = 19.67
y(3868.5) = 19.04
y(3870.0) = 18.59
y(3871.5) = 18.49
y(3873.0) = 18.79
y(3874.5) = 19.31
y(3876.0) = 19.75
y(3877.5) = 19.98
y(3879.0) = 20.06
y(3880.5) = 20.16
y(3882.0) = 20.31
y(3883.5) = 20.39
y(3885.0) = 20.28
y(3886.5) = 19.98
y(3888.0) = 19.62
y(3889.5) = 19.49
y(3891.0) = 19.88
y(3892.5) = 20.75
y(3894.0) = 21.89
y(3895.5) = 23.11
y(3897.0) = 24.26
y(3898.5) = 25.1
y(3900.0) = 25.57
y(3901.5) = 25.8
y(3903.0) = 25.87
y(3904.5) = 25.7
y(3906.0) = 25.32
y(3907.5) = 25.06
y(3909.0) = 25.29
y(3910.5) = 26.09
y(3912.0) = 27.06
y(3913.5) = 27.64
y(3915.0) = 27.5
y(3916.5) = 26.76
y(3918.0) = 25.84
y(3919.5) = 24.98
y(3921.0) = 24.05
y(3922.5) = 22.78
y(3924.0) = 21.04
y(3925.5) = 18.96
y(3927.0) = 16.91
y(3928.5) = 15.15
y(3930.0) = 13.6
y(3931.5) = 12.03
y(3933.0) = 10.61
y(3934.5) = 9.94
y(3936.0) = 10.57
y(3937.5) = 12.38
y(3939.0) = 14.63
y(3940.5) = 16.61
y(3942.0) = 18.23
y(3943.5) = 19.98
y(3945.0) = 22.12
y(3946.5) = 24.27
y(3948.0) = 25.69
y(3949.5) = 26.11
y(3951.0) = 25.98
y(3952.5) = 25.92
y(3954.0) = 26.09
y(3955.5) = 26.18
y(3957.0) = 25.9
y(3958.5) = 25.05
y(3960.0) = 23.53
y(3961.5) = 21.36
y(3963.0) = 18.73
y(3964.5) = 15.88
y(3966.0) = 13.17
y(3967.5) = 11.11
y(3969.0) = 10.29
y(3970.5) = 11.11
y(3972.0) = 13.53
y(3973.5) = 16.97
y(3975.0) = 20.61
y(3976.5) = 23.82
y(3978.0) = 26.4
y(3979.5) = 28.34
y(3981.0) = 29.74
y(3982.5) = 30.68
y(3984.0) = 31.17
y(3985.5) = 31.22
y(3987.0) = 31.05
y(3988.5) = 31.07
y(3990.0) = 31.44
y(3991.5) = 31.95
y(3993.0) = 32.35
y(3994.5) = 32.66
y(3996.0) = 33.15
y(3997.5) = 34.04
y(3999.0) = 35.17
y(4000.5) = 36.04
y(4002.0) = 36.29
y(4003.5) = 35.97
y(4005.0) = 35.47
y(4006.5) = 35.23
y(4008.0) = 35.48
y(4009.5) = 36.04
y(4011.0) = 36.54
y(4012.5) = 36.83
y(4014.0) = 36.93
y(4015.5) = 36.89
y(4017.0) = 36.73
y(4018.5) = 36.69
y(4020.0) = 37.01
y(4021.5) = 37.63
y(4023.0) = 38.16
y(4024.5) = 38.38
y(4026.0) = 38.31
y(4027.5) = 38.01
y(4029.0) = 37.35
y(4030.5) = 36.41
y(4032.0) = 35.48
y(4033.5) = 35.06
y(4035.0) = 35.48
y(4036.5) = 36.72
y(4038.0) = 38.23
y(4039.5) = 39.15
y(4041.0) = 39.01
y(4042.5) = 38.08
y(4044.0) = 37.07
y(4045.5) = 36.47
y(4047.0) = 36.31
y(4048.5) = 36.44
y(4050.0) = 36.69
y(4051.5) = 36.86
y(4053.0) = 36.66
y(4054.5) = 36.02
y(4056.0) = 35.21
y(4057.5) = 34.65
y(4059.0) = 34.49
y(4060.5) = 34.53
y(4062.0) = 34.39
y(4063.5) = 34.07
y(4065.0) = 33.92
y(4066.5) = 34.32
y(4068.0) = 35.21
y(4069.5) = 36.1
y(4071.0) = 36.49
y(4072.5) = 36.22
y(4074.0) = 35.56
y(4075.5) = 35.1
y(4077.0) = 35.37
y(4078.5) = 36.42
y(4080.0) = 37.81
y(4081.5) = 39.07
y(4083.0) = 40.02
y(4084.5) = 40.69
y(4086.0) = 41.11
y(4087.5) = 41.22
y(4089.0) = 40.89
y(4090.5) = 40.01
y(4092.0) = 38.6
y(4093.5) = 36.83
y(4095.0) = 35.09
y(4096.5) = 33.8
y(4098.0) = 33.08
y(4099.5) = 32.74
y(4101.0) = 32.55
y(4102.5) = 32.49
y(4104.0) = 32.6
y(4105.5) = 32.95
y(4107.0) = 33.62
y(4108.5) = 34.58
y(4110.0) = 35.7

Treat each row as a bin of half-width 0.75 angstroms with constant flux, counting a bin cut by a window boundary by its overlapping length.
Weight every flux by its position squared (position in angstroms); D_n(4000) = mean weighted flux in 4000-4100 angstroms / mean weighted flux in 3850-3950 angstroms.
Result 1.93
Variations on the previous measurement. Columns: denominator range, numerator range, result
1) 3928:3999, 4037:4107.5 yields 1.71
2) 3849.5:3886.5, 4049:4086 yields 2.08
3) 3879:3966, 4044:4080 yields 1.78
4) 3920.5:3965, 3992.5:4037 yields 1.90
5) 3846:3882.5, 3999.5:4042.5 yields 2.08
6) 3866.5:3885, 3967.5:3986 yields 1.20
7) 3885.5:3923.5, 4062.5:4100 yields 1.66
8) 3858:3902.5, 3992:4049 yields 1.90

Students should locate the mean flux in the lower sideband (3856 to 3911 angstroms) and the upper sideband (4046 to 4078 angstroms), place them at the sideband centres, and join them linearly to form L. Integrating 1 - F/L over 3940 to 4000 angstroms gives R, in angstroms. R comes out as 7.9 angstroms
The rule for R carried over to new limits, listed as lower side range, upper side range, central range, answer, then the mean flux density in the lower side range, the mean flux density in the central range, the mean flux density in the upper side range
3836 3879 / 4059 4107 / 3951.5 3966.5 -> 2.2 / 18.4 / 22.4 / 36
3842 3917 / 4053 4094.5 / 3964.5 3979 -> 6.2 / 21.3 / 16.5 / 36.8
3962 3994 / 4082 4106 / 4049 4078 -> -2.0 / 23.4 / 35.4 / 36.6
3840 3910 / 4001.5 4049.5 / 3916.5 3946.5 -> 9.9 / 20.5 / 17.8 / 36.9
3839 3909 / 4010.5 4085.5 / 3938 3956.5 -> 3.2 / 20.4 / 22.6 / 36.6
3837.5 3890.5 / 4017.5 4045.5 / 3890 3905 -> -0.7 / 18.9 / 23.7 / 37.3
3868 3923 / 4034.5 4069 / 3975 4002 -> -0.3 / 22.7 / 31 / 36.1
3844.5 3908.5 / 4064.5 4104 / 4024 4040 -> -2.3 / 20.7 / 37.1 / 36.5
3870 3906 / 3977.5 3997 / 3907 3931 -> 1.4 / 21.5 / 22.9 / 31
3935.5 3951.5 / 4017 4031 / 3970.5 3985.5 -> 1.8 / 19.7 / 24.2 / 37.5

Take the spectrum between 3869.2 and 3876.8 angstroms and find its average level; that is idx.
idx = 19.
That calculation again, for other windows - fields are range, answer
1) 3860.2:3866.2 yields 19.7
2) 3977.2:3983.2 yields 28.7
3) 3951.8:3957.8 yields 26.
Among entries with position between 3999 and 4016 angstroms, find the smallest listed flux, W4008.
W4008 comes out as 35.17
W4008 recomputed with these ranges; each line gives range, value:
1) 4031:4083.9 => 33.92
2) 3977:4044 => 26.4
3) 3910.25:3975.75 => 9.94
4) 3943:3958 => 19.98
